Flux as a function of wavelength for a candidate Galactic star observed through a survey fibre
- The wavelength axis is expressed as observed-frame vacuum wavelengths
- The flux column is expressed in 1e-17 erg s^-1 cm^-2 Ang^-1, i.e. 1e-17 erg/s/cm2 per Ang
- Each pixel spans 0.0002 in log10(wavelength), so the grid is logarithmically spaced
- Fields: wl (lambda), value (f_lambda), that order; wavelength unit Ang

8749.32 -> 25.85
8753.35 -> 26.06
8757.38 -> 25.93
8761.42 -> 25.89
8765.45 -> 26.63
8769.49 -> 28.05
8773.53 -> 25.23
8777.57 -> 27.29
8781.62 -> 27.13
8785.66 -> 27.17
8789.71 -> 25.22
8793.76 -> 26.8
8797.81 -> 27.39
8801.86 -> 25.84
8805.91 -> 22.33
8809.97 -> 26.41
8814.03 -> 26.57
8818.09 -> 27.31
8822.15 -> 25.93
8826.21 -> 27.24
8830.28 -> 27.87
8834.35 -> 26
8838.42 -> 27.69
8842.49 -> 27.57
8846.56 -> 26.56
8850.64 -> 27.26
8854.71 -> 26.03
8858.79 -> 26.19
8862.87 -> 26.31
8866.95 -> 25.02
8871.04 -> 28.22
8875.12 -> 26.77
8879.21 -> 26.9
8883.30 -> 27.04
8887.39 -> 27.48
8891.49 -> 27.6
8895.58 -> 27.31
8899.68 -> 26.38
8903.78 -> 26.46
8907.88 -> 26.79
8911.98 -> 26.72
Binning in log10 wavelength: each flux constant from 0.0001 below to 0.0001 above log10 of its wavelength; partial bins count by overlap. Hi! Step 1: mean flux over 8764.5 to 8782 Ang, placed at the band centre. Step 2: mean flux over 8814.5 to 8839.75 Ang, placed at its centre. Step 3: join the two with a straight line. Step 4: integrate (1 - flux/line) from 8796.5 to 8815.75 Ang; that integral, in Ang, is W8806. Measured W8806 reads 0.9 Ang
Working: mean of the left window 26.8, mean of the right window 27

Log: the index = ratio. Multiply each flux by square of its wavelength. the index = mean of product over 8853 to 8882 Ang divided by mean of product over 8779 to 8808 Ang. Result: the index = 1.0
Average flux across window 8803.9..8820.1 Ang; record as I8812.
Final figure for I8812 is 25.6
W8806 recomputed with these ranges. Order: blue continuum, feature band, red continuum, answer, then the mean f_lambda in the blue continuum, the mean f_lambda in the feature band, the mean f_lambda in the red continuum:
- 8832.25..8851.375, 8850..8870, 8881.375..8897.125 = 0.70 Ang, 27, 26.2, 27.4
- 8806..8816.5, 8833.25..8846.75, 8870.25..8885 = -0.37 Ang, 25.7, 27.1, 27.2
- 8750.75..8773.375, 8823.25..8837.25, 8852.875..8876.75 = -0.31 Ang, 26.4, 27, 26.4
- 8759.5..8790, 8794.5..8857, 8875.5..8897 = 0.88 Ang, 26.7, 26.5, 27.2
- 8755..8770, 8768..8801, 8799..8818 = -0.87 Ang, 26.5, 26.7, 25.6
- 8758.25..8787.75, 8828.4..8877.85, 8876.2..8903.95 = 0.29 Ang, 26.7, 26.8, 27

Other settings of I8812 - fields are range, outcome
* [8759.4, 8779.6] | 26.6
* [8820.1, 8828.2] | 26.6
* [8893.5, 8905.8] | 26.7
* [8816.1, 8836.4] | 26.9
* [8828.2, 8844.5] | 27.3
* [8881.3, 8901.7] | 27.2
